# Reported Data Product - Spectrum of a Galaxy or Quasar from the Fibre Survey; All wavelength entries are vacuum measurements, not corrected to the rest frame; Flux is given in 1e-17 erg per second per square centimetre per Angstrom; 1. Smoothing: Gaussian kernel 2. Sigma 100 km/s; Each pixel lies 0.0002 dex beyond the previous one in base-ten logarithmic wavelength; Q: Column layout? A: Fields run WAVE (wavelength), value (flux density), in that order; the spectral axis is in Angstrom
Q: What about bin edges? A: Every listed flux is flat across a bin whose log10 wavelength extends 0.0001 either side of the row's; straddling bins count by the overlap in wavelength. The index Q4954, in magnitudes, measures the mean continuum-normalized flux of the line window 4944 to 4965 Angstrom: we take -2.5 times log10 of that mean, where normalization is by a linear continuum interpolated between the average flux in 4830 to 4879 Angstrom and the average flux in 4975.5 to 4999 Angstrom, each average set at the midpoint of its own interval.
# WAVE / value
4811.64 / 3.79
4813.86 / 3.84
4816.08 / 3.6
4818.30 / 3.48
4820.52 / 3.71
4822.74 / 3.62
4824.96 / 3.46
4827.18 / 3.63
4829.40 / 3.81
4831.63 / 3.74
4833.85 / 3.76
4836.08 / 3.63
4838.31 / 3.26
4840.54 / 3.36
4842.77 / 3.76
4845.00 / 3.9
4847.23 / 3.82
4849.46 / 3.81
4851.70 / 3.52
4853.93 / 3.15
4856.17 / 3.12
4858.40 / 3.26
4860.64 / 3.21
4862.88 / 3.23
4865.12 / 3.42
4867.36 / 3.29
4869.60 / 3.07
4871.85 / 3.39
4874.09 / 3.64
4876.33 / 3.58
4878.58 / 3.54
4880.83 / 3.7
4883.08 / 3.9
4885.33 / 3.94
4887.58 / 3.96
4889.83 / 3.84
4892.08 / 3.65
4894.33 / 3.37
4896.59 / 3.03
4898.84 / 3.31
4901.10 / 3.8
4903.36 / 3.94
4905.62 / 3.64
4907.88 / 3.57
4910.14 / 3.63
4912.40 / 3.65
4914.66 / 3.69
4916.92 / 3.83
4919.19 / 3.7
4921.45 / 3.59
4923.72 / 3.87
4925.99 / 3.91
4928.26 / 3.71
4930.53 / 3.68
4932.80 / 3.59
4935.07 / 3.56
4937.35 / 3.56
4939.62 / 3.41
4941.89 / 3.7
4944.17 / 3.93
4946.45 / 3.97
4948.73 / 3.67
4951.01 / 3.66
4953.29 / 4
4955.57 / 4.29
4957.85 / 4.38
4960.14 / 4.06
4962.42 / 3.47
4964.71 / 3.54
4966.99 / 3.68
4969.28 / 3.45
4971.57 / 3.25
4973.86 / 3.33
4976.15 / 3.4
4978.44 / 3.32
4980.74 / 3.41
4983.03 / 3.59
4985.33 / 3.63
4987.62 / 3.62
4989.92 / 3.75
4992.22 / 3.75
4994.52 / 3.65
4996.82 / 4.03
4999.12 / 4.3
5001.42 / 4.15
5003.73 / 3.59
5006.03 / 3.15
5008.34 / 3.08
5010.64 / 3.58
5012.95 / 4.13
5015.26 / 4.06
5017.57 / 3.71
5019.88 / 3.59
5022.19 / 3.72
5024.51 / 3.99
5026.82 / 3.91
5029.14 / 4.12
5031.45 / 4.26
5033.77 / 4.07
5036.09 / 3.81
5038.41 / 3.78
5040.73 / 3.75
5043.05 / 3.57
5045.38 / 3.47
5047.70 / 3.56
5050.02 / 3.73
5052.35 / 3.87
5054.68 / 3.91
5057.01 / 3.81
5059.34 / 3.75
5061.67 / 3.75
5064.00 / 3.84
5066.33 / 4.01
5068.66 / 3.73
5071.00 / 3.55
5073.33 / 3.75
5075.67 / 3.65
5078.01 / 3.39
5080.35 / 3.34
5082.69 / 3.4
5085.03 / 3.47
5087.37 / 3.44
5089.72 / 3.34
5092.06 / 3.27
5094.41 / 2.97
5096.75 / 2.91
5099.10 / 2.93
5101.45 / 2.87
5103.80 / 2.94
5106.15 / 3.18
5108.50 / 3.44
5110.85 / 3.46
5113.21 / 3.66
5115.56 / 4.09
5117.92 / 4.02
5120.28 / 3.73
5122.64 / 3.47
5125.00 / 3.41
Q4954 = -0.09 mag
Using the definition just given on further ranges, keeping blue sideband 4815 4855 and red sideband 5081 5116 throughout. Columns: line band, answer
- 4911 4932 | -0.07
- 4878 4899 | -0.03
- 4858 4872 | 0.10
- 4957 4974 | -0.06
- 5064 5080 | -0.11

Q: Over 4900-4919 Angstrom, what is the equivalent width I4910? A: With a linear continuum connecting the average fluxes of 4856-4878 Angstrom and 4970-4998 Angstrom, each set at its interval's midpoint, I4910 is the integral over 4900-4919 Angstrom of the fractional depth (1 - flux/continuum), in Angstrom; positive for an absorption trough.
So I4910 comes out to -1.7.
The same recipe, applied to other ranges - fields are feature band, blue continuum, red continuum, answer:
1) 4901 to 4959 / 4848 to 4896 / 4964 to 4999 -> -3.62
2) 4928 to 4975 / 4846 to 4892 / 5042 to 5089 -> -1.76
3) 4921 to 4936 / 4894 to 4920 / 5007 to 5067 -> -0.31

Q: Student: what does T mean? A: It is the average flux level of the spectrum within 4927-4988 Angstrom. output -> 3.66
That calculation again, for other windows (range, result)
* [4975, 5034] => 3.75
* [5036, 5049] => 3.65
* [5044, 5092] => 3.63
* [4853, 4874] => 3.26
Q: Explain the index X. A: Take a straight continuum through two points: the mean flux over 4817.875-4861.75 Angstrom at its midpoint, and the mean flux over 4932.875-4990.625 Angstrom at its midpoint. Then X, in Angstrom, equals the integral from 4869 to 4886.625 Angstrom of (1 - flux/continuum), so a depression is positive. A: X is -0.1 Angstrom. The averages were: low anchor 3.55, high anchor 3.66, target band 3.61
